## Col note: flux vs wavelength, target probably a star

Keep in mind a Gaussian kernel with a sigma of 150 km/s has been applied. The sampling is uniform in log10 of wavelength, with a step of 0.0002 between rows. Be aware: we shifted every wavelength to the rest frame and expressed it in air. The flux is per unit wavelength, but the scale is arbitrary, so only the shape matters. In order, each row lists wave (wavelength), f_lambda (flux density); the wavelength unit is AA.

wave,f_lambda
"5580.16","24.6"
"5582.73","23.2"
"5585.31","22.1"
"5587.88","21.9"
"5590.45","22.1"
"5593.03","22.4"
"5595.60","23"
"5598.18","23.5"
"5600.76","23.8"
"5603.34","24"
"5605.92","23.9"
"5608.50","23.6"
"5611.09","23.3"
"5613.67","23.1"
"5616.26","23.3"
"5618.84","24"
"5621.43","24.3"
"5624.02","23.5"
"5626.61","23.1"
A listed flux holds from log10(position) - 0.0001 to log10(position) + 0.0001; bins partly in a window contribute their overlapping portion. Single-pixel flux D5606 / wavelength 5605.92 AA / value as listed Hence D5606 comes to 23.9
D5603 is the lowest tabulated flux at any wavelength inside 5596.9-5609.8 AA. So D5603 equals 23.5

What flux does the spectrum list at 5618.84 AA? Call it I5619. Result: 24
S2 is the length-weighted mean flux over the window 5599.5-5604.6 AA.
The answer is 23.9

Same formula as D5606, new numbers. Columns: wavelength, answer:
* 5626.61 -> 23.1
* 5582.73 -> 23.2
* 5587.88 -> 21.9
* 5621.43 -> 24.3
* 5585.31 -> 22.1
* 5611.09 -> 23.3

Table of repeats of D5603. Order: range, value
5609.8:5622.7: 23.1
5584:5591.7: 21.9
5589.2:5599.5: 22.1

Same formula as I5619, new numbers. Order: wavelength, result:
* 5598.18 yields 23.5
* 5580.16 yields 24.6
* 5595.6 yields 23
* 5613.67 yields 23.1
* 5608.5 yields 23.6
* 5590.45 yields 22.1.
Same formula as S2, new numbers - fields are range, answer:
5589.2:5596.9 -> 22.5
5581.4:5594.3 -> 22.3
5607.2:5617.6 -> 23.3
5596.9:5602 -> 23.6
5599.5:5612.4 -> 23.7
